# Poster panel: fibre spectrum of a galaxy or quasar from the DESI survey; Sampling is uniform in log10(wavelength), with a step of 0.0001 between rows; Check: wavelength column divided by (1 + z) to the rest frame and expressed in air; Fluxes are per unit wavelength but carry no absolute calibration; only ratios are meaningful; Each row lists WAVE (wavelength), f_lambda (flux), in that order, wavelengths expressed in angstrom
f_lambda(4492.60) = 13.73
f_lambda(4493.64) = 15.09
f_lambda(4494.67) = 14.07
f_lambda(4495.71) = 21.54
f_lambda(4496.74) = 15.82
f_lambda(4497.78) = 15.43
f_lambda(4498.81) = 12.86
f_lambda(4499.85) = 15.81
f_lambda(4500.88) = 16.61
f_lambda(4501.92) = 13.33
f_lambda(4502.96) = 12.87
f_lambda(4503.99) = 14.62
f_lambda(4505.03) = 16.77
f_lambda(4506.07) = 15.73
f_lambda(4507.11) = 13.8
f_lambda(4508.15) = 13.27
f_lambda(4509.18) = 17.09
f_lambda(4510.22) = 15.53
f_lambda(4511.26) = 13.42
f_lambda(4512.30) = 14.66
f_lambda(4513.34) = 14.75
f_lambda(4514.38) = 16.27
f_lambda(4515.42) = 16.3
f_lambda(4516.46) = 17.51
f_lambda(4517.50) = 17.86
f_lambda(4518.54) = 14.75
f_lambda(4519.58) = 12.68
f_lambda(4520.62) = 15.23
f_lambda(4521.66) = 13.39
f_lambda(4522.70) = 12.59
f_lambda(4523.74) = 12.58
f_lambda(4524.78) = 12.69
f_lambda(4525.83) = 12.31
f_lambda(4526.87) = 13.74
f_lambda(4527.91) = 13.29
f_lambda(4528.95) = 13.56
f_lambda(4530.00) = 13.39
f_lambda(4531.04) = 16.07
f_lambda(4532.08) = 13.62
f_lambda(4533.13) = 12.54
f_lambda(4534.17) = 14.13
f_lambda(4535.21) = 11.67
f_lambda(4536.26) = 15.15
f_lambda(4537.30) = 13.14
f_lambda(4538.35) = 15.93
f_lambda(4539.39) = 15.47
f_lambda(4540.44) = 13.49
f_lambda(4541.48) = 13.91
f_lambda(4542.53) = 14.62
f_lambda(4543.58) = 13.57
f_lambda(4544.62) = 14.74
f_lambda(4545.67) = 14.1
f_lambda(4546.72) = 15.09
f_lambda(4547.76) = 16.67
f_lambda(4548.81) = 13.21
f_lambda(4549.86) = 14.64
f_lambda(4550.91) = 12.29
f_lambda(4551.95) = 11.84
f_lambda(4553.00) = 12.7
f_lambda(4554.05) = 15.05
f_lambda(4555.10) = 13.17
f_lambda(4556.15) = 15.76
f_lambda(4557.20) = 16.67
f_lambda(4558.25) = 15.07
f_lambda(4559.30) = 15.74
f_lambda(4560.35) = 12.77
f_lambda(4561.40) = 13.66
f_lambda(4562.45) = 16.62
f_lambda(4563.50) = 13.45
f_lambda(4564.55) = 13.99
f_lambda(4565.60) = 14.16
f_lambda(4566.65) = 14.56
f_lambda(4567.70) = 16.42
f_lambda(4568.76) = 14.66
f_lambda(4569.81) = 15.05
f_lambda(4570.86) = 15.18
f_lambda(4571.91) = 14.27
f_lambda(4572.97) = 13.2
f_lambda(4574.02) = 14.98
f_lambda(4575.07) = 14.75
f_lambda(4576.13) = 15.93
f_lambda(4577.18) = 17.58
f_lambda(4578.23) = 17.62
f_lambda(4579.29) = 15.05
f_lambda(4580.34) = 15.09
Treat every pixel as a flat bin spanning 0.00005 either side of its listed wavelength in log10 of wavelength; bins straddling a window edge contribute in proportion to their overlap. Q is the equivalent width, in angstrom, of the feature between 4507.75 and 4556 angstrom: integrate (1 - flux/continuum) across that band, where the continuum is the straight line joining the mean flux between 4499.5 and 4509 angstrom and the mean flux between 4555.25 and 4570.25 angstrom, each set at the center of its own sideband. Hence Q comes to 2.0 angstrom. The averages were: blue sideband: 14.8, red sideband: 14.9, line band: 14.2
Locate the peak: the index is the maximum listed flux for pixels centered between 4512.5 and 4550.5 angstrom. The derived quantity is 17.86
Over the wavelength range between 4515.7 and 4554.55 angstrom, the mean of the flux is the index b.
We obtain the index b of 14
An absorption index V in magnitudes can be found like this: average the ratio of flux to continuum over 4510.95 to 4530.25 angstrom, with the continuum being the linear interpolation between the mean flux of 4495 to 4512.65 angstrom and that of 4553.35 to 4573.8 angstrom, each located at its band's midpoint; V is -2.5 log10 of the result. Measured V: 0.06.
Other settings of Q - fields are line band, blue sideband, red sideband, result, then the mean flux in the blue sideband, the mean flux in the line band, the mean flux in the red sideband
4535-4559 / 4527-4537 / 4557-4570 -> -0.1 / 13.7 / 14.3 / 14.8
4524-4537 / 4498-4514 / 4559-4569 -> 1.1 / 14.8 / 13.5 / 14.6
